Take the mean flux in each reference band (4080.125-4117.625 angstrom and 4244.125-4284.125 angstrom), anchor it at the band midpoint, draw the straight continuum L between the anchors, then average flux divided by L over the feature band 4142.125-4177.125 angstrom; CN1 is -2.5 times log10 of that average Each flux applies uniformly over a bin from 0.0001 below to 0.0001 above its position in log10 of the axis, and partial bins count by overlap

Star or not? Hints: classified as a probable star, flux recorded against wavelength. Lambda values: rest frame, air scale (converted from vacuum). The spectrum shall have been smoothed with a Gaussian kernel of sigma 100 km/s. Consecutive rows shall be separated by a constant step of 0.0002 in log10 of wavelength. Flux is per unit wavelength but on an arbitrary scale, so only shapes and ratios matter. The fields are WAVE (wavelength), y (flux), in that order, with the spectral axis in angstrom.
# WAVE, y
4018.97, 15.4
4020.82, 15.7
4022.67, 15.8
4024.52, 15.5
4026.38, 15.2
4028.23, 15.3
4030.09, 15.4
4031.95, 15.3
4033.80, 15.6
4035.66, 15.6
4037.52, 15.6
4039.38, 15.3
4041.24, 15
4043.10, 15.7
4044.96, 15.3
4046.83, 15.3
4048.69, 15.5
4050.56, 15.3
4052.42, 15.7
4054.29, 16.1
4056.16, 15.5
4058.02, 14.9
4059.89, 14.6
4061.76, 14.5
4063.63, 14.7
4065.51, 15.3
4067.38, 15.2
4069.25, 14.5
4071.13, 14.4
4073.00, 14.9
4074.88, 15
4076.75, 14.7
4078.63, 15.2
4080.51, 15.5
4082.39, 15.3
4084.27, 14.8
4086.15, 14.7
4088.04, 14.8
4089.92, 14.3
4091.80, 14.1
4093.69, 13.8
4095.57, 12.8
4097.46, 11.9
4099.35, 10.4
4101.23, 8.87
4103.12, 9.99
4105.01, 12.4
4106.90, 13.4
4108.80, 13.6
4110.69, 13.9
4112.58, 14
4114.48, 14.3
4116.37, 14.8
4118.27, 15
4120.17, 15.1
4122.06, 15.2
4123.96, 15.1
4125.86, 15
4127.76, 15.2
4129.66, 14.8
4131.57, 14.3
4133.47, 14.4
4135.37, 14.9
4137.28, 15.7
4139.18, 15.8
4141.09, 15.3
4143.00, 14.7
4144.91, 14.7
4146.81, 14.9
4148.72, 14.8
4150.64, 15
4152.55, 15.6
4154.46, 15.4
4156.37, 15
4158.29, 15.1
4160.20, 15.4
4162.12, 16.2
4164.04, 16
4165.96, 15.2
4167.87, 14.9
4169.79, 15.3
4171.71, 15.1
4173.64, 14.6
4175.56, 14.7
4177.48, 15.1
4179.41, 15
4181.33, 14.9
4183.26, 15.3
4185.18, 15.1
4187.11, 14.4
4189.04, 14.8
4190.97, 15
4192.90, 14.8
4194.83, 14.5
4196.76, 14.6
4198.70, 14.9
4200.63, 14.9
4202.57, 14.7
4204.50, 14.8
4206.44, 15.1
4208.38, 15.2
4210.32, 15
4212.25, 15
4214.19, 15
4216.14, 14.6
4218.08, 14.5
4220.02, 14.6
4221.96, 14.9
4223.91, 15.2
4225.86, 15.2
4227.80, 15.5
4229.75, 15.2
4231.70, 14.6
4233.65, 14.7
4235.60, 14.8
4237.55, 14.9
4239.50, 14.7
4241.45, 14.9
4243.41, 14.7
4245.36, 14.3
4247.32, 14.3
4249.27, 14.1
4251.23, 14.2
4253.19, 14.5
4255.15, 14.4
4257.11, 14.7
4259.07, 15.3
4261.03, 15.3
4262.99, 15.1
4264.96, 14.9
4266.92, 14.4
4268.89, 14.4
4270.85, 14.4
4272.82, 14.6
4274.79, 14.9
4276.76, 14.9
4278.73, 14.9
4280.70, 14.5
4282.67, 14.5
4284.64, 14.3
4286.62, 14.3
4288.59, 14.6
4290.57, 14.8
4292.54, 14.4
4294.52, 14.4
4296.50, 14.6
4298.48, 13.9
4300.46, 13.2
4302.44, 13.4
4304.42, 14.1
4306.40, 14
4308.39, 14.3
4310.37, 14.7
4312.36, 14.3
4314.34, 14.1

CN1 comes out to -0.099 mag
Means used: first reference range 13.4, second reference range 14.6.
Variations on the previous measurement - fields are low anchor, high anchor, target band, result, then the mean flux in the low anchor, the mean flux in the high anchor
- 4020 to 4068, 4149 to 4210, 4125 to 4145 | 0.01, 15.3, 15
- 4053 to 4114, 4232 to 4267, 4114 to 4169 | -0.06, 14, 14.7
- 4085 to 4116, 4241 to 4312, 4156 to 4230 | -0.09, 13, 14.5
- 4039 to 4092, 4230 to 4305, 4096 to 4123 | 0.15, 15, 14.5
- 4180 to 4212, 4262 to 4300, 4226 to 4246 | -0.01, 14.9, 14.5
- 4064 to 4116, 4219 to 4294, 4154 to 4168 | -0.09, 13.8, 14.7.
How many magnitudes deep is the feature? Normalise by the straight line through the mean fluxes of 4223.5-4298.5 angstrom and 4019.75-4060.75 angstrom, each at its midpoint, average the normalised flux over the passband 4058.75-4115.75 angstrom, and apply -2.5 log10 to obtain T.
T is 0.10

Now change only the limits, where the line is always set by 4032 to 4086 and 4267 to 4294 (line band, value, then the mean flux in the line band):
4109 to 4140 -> 0.01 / 14.8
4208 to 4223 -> -0.01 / 14.8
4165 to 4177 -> -0.01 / 15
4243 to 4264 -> 0.00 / 14.6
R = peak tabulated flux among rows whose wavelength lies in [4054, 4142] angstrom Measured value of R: 16.1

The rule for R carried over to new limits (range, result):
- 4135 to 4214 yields 16.2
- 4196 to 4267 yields 15.5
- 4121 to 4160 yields 15.8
